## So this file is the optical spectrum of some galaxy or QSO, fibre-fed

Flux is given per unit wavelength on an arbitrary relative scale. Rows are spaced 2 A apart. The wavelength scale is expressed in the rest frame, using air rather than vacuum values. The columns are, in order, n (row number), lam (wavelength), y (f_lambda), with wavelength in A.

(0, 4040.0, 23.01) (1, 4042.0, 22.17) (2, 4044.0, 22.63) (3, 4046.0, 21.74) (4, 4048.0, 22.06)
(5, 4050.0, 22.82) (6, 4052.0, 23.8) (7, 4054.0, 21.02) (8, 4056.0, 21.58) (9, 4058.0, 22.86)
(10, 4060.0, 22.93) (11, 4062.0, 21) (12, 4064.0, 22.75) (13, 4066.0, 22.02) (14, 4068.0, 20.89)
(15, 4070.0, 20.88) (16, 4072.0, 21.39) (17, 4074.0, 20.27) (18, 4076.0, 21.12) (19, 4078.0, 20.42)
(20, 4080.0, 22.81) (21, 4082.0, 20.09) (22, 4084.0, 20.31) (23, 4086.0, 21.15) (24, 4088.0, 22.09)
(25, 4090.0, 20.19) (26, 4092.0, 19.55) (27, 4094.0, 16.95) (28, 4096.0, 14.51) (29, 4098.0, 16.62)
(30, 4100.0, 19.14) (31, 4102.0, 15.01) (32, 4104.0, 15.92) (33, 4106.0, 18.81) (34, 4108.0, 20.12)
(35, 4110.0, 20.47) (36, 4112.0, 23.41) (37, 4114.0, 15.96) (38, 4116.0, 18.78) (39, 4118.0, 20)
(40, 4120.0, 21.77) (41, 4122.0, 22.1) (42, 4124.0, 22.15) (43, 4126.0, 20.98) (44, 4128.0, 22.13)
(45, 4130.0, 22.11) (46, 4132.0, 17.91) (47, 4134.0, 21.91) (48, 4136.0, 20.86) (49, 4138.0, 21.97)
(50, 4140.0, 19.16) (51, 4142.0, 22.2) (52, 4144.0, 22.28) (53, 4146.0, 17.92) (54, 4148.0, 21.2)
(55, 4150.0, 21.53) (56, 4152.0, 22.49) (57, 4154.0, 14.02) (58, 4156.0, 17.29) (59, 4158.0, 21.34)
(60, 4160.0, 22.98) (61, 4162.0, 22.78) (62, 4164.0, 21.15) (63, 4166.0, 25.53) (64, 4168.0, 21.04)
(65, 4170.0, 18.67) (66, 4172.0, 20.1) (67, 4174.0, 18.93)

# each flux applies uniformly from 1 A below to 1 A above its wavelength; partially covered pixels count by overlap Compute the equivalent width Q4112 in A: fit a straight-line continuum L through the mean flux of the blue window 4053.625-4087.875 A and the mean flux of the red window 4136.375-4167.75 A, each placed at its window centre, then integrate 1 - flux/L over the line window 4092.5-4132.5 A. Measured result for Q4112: 3.6 A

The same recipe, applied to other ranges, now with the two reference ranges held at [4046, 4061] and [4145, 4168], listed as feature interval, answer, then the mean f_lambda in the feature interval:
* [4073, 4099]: 2.60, 19.7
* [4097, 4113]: 2.14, 18.7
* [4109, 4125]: 0.60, 20.6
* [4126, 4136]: 0.08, 21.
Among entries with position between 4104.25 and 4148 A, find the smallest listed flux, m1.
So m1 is 15.96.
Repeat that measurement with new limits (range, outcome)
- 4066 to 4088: 20.09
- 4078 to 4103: 14.51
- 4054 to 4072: 20.88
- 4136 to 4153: 17.92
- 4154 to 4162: 14.02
